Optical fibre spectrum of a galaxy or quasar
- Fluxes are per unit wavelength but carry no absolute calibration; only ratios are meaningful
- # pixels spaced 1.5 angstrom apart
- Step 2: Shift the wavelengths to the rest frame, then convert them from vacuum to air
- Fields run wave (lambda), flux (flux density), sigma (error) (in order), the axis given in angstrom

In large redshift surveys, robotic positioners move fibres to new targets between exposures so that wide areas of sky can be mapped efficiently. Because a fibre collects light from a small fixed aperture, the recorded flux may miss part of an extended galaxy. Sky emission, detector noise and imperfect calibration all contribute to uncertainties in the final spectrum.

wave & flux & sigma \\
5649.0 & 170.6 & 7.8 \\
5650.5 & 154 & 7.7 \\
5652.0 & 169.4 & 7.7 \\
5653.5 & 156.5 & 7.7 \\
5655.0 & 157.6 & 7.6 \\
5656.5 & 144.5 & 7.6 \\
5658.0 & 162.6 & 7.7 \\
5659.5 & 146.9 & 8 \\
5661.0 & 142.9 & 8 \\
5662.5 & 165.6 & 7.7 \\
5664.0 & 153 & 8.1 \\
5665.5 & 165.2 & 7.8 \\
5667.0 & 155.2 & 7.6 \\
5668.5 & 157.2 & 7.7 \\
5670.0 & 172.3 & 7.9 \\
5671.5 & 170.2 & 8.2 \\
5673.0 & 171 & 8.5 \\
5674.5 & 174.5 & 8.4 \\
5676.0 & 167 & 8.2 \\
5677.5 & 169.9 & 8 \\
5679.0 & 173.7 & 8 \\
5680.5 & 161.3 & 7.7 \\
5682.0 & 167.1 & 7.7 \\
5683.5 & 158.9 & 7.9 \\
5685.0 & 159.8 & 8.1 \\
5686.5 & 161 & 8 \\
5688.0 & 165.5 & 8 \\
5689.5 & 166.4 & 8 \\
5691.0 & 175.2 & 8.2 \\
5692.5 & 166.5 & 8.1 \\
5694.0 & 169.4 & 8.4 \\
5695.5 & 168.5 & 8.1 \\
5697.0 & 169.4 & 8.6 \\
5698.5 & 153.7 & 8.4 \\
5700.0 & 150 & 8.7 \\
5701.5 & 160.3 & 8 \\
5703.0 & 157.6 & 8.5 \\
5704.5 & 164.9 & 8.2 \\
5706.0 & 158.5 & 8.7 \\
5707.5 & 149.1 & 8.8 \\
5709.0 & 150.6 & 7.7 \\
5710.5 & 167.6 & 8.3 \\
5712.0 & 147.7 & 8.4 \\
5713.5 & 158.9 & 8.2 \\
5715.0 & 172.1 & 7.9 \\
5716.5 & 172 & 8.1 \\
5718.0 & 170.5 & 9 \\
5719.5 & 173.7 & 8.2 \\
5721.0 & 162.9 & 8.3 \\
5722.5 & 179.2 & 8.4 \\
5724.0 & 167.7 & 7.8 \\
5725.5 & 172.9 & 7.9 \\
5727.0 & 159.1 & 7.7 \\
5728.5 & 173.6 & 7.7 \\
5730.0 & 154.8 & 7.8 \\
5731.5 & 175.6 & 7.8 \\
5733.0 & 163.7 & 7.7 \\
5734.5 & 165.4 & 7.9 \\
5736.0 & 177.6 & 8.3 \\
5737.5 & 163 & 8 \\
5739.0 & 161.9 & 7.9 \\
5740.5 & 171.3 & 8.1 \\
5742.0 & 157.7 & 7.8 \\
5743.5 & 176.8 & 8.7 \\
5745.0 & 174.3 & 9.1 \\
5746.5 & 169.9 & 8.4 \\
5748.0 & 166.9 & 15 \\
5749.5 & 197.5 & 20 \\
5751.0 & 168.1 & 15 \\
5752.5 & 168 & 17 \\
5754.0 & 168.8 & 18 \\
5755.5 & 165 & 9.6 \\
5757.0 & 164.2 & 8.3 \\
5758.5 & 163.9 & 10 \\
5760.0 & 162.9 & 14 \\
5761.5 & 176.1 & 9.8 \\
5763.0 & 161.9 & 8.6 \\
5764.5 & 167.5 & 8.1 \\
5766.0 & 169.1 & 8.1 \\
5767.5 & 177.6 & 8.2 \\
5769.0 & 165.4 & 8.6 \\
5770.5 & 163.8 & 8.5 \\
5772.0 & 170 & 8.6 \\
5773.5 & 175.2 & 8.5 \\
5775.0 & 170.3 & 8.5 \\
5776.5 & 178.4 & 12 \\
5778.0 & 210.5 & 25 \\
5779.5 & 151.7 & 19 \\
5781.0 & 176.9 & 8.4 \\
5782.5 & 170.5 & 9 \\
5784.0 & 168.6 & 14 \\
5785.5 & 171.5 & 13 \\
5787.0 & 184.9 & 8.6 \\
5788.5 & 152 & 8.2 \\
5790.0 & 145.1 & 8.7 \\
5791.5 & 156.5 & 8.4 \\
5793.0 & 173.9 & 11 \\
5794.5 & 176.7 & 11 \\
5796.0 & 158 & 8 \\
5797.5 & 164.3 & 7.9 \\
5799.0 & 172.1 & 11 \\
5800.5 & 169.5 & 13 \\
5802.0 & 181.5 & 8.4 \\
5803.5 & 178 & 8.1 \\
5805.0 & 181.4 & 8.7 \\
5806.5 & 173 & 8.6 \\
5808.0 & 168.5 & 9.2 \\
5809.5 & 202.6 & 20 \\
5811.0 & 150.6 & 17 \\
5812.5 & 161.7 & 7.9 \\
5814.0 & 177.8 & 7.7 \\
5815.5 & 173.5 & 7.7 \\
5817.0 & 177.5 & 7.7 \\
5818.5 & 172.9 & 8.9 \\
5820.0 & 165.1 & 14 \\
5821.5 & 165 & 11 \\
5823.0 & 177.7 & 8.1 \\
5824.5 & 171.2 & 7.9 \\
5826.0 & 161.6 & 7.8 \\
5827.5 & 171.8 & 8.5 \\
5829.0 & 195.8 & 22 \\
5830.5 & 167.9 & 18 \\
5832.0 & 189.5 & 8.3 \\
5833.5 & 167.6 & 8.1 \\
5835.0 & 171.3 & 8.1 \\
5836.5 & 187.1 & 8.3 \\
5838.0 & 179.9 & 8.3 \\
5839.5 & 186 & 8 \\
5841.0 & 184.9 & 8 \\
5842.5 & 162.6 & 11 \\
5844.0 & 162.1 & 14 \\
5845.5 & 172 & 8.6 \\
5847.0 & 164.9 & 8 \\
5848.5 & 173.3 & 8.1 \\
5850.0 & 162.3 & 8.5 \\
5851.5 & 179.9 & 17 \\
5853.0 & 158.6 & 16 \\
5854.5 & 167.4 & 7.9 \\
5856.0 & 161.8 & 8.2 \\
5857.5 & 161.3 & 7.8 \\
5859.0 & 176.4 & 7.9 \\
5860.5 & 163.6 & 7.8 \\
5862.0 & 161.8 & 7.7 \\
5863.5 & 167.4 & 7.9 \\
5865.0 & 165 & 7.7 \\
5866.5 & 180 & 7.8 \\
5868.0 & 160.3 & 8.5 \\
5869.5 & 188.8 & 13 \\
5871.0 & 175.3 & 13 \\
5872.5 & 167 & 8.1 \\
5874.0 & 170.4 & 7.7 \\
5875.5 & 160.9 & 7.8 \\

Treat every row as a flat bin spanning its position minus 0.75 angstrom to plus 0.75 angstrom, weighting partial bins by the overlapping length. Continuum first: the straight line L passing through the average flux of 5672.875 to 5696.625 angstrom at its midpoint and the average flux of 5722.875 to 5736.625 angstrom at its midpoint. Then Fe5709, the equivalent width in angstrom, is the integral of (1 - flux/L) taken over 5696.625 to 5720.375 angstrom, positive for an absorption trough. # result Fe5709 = 1.0 angstrom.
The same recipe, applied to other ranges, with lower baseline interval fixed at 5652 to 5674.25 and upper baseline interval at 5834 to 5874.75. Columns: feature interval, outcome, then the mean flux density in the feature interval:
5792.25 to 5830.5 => -1.0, 173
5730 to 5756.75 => -0.9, 170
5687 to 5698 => -0.5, 168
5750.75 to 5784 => -0.9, 170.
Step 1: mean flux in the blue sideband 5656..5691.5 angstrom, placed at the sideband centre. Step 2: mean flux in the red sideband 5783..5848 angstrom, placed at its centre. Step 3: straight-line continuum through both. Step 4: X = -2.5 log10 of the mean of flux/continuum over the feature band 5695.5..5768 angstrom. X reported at 0.002 mag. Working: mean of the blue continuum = 163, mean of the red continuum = 172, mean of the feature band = 166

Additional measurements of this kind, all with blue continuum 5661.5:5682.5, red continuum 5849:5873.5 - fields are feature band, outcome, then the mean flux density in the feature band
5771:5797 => -0.02 mag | 170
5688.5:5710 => 0.03 mag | 162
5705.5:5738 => 0.01 mag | 165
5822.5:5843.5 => -0.05 mag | 177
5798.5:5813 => -0.04 mag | 174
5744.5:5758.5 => -0.03 mag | 171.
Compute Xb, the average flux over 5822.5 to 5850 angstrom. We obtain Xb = 174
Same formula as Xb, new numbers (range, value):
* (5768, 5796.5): 170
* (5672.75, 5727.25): 165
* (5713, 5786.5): 170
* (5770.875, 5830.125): 172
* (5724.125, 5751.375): 169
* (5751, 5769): 168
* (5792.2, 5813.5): 172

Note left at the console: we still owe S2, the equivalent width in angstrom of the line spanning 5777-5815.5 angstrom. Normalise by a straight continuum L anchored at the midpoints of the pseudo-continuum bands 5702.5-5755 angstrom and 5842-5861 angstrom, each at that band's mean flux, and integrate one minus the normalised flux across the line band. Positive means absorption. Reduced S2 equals -1.0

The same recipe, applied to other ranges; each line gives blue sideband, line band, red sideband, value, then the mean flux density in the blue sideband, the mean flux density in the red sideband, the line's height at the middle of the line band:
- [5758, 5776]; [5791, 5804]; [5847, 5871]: -0.1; 169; 169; 169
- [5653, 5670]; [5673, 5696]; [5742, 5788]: -1.1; 156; 172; 159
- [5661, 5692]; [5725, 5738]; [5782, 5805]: 0.0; 165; 169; 167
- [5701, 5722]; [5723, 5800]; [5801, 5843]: -0.5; 162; 175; 168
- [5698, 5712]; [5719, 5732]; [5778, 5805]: -0.7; 156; 169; 160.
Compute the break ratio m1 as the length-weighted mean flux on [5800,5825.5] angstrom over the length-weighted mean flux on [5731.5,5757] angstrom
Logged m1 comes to 1.02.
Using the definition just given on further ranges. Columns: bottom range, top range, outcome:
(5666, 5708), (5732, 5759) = 1.03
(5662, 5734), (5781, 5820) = 1.04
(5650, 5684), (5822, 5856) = 1.07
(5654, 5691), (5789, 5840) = 1.06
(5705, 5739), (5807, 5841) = 1.06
